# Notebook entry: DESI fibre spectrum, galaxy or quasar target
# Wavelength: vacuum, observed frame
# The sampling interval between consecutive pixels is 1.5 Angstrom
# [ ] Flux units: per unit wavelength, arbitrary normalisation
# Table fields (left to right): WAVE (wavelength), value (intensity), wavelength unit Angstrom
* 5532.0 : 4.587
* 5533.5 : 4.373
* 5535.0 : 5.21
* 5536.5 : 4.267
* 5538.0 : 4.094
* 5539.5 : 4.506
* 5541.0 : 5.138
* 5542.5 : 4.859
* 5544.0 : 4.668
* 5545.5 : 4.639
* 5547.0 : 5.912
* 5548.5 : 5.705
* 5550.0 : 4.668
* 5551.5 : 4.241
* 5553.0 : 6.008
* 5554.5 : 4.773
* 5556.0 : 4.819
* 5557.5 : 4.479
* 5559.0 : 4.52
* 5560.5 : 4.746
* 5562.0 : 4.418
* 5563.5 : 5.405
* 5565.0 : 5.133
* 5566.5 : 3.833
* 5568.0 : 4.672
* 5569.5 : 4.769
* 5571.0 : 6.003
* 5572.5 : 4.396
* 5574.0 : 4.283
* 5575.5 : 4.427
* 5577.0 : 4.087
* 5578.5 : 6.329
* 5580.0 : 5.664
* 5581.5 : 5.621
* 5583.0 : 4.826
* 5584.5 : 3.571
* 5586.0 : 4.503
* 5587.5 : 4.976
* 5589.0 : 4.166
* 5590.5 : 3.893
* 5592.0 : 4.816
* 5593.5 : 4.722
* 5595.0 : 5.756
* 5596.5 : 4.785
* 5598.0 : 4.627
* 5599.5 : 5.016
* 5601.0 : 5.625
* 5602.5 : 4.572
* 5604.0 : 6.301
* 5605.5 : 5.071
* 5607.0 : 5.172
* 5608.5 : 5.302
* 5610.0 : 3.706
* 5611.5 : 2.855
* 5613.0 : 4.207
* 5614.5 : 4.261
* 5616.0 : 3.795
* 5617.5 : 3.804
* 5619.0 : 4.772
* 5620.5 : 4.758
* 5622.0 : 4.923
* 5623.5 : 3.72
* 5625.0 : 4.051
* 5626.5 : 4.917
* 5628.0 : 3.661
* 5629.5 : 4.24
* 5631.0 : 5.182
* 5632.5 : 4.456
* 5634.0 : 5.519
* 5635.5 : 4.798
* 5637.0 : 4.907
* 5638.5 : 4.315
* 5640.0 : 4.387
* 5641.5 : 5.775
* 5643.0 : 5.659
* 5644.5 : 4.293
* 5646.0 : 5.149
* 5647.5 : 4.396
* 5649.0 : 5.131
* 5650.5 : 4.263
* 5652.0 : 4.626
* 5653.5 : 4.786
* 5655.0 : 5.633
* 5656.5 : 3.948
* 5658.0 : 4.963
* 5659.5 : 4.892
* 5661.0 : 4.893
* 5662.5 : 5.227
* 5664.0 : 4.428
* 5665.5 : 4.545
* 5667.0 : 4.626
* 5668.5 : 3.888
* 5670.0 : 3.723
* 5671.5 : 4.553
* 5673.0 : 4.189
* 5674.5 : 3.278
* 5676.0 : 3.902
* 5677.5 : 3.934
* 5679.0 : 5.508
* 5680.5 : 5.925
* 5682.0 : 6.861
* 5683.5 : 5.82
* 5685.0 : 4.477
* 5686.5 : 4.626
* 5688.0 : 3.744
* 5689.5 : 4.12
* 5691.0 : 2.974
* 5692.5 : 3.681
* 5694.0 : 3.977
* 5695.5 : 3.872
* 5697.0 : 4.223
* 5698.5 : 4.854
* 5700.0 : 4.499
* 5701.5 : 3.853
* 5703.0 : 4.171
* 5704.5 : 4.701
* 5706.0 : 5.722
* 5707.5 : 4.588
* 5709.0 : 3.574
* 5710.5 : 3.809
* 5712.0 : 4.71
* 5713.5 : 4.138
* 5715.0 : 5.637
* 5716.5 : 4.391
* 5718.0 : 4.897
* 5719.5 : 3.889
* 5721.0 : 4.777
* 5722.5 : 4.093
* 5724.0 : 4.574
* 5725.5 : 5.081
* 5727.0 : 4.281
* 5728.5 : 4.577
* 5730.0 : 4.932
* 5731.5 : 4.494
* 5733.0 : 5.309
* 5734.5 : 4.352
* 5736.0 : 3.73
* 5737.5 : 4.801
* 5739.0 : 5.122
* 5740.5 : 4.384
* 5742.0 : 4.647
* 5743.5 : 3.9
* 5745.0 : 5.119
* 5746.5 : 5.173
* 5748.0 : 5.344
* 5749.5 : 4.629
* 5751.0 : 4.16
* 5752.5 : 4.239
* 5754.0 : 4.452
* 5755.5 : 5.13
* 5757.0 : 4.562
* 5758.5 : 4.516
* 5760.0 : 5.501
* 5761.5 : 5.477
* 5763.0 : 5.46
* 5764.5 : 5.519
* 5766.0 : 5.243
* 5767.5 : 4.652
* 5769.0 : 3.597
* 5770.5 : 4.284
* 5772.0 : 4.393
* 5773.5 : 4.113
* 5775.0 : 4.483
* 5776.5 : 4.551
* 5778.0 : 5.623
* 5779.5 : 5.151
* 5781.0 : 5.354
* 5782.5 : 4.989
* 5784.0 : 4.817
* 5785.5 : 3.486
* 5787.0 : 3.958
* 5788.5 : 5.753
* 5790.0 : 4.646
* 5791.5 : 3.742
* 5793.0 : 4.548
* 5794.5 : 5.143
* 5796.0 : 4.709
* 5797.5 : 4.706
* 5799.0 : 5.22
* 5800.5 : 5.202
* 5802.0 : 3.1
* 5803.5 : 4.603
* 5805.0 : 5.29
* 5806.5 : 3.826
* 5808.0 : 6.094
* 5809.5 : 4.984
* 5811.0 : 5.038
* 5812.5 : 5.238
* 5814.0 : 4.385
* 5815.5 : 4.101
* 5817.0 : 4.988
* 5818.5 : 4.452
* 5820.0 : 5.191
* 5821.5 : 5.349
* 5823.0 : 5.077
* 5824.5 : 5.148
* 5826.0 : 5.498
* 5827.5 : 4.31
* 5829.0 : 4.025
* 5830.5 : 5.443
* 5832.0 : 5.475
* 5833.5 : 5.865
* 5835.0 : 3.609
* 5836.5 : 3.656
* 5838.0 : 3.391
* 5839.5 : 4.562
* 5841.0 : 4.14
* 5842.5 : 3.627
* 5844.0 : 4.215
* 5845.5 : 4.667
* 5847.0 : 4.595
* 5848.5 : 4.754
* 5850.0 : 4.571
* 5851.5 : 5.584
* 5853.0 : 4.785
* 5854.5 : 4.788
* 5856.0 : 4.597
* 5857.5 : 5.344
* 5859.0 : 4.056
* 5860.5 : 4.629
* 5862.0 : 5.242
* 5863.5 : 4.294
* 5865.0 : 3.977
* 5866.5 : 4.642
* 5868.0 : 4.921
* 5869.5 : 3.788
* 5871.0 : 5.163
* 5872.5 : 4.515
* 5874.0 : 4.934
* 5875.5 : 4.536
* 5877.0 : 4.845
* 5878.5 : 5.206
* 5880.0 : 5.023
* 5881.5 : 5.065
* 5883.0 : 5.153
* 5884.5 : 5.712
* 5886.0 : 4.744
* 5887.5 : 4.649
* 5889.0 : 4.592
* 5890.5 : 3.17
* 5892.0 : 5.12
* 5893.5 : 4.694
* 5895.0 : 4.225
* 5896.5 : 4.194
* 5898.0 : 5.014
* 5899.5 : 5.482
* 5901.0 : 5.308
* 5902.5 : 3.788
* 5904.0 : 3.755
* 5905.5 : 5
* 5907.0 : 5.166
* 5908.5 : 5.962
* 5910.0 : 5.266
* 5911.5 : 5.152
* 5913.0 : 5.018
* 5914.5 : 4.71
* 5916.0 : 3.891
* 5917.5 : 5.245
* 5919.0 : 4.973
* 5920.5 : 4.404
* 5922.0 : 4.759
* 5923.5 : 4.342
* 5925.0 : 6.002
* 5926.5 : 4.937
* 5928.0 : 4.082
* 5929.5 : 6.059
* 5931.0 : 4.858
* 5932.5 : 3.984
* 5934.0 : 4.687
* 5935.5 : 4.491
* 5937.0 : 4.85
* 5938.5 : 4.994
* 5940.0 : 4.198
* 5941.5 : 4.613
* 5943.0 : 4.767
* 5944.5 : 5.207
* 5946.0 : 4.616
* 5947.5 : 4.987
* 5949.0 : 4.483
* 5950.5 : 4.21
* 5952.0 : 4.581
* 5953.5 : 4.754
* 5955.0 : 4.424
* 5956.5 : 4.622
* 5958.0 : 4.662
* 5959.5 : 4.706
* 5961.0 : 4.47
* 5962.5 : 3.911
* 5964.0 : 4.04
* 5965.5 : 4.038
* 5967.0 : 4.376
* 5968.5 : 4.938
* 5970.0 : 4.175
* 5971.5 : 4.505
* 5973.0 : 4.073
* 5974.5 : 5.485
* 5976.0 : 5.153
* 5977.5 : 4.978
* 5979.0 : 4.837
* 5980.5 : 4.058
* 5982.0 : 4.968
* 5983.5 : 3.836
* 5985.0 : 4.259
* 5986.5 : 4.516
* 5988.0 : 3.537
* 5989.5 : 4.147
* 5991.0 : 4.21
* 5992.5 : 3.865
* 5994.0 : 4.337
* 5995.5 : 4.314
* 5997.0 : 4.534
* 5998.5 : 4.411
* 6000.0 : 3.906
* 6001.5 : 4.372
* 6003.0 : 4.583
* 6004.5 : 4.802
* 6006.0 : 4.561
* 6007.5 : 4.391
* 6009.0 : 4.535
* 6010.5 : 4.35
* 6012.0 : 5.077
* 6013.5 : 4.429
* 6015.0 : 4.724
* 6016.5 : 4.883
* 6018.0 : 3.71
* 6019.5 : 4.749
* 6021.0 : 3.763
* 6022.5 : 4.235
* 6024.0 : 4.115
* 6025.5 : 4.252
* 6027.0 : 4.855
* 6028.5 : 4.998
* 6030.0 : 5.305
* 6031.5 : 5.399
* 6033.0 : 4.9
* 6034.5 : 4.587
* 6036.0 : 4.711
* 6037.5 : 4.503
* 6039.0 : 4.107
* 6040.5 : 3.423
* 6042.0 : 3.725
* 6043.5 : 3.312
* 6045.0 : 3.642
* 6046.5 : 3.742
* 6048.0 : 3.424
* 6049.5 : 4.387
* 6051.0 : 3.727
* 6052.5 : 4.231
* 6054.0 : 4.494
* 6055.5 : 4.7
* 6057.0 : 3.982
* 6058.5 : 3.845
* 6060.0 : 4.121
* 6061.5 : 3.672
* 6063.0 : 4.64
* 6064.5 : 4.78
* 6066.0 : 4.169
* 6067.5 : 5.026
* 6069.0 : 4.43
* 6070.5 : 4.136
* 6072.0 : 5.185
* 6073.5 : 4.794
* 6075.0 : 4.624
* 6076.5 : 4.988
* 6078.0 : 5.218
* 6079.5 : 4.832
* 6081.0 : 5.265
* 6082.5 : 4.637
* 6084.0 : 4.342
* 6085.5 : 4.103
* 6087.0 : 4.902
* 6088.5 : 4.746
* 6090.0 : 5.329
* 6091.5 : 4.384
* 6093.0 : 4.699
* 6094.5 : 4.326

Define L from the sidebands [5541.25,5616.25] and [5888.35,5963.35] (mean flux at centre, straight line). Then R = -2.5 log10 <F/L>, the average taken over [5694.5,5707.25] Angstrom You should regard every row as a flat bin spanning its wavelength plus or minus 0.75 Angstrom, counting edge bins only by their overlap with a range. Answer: 0.07 mag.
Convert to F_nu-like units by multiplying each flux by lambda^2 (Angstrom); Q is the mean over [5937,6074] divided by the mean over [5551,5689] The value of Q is 1.07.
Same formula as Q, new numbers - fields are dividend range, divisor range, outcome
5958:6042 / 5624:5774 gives 1.07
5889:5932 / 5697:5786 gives 1.09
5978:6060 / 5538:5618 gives 1.05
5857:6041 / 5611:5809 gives 1.09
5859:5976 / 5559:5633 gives 1.13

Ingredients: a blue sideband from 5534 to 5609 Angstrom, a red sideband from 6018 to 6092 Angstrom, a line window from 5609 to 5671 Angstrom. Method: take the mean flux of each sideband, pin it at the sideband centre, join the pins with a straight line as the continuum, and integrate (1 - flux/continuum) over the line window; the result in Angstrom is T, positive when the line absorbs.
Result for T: 3.5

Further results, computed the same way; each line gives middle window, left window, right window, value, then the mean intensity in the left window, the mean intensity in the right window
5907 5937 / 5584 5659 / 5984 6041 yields -2.7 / 4.66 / 4.43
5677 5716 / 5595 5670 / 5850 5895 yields 1.2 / 4.67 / 4.74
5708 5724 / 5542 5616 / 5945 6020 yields 1.0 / 4.8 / 4.46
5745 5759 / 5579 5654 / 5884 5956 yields 0.0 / 4.69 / 4.75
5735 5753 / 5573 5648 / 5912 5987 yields 0.3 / 4.69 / 4.64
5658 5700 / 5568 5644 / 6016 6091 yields 1.7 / 4.72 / 4.43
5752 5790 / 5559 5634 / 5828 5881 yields -1.1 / 4.68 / 4.61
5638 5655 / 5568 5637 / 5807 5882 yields -0.5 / 4.69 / 4.72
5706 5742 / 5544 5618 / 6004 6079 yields 0.8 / 4.78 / 4.41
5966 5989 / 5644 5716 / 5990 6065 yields -0.8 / 4.53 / 4.32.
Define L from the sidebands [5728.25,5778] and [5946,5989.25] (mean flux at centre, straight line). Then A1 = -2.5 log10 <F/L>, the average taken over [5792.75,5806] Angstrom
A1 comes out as -0.01 mag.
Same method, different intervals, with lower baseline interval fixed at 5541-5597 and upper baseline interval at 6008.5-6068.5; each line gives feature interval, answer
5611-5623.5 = 0.151 mag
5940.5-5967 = -0.025 mag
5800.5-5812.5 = -0.043 mag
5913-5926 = -0.081 mag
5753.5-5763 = -0.080 mag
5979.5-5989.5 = 0.046 mag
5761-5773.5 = -0.033 mag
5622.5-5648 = 0.022 mag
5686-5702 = 0.168 mag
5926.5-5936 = -0.064 mag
